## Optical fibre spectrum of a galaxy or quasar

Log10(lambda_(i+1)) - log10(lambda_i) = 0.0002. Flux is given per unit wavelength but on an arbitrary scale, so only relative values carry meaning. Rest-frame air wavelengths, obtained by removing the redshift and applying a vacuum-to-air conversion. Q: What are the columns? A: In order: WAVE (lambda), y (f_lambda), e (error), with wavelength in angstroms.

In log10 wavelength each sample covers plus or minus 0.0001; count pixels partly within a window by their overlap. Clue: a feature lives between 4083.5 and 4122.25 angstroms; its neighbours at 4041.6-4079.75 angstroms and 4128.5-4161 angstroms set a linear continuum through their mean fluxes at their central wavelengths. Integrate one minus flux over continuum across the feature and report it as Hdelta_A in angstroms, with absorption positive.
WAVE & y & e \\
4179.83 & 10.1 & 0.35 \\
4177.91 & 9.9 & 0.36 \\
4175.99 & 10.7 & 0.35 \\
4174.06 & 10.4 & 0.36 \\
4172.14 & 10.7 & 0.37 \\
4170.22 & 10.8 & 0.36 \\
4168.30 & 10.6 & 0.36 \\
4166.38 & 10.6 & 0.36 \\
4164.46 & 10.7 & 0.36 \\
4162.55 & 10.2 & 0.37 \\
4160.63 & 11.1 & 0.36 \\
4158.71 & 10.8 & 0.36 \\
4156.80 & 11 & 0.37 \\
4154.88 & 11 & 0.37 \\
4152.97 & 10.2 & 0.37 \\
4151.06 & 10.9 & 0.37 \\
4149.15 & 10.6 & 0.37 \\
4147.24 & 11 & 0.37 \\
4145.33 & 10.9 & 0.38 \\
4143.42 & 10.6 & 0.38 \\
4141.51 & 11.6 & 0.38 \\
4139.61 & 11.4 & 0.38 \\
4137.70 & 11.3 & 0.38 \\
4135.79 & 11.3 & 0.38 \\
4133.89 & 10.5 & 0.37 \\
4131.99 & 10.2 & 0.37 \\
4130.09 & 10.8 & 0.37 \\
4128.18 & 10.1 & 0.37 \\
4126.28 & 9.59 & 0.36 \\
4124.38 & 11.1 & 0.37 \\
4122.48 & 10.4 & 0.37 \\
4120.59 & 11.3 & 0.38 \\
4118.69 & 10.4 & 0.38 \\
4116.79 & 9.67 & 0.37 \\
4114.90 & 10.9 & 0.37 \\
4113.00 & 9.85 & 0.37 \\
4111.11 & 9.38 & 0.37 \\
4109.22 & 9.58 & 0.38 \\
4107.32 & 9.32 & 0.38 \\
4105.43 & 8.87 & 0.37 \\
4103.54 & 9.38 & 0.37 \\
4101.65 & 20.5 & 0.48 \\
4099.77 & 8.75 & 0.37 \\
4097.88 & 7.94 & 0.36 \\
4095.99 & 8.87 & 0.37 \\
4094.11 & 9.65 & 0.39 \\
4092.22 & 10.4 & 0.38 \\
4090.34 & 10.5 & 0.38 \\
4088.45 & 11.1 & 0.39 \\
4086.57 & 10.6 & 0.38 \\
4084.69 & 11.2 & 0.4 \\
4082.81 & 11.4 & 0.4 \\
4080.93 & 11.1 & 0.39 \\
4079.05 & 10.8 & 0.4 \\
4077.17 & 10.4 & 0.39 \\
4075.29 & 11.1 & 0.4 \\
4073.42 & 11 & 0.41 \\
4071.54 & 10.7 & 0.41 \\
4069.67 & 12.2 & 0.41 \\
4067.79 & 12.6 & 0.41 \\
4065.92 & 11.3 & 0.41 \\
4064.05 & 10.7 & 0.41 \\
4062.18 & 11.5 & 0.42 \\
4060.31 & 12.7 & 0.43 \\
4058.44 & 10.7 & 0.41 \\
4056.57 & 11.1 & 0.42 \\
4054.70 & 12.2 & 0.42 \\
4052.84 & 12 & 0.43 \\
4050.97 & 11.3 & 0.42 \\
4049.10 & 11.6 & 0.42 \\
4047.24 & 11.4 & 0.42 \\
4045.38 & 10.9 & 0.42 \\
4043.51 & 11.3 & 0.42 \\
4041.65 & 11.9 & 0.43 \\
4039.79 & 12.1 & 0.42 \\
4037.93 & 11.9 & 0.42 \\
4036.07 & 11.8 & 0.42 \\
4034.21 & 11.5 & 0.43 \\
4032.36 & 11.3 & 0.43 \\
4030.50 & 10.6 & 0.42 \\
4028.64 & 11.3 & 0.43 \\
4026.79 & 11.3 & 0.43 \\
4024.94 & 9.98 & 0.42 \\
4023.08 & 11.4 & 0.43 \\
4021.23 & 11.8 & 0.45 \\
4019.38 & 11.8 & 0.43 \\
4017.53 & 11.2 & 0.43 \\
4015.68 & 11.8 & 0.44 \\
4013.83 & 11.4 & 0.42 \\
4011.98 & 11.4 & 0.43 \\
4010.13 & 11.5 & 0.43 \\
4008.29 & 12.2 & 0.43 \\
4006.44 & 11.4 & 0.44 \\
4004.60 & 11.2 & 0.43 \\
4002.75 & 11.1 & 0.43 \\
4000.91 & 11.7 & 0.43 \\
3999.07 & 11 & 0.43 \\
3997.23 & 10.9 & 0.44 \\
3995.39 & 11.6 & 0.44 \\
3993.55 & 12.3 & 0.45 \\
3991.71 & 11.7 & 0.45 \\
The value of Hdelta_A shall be 2.5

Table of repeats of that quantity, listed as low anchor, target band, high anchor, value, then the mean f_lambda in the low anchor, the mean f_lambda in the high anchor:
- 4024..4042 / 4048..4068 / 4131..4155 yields -0.6 angstroms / 11.4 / 10.9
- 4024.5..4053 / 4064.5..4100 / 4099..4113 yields 1.2 angstroms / 11.4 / 10.8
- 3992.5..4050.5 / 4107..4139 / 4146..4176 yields 1.6 angstroms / 11.4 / 10.7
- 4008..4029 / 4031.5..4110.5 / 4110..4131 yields -1.9 angstroms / 11.4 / 10.3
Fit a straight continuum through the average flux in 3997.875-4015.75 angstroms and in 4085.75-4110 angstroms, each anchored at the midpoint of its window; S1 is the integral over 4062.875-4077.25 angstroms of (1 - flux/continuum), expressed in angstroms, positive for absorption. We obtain -0.8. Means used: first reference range 11.4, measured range 11.3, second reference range 10.4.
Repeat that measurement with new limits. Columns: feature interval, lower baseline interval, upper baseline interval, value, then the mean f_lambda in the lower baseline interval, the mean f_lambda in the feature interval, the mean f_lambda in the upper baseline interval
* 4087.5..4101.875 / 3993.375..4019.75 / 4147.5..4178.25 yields 0.69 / 11.5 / 10.5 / 10.7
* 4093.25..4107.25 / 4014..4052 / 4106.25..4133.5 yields -0.05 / 11.4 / 10.5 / 10.2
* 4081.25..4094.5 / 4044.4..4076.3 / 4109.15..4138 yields 0.30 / 11.5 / 10.8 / 10.4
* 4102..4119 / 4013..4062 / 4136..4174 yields 1.57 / 11.5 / 10.1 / 10.8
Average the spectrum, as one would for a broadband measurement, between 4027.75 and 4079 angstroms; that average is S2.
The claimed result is 11.4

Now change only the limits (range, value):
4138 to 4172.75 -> 10.8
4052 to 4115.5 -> 10.9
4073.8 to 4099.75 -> 10.3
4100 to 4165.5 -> 10.8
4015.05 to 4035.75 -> 11.3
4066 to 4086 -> 11.2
